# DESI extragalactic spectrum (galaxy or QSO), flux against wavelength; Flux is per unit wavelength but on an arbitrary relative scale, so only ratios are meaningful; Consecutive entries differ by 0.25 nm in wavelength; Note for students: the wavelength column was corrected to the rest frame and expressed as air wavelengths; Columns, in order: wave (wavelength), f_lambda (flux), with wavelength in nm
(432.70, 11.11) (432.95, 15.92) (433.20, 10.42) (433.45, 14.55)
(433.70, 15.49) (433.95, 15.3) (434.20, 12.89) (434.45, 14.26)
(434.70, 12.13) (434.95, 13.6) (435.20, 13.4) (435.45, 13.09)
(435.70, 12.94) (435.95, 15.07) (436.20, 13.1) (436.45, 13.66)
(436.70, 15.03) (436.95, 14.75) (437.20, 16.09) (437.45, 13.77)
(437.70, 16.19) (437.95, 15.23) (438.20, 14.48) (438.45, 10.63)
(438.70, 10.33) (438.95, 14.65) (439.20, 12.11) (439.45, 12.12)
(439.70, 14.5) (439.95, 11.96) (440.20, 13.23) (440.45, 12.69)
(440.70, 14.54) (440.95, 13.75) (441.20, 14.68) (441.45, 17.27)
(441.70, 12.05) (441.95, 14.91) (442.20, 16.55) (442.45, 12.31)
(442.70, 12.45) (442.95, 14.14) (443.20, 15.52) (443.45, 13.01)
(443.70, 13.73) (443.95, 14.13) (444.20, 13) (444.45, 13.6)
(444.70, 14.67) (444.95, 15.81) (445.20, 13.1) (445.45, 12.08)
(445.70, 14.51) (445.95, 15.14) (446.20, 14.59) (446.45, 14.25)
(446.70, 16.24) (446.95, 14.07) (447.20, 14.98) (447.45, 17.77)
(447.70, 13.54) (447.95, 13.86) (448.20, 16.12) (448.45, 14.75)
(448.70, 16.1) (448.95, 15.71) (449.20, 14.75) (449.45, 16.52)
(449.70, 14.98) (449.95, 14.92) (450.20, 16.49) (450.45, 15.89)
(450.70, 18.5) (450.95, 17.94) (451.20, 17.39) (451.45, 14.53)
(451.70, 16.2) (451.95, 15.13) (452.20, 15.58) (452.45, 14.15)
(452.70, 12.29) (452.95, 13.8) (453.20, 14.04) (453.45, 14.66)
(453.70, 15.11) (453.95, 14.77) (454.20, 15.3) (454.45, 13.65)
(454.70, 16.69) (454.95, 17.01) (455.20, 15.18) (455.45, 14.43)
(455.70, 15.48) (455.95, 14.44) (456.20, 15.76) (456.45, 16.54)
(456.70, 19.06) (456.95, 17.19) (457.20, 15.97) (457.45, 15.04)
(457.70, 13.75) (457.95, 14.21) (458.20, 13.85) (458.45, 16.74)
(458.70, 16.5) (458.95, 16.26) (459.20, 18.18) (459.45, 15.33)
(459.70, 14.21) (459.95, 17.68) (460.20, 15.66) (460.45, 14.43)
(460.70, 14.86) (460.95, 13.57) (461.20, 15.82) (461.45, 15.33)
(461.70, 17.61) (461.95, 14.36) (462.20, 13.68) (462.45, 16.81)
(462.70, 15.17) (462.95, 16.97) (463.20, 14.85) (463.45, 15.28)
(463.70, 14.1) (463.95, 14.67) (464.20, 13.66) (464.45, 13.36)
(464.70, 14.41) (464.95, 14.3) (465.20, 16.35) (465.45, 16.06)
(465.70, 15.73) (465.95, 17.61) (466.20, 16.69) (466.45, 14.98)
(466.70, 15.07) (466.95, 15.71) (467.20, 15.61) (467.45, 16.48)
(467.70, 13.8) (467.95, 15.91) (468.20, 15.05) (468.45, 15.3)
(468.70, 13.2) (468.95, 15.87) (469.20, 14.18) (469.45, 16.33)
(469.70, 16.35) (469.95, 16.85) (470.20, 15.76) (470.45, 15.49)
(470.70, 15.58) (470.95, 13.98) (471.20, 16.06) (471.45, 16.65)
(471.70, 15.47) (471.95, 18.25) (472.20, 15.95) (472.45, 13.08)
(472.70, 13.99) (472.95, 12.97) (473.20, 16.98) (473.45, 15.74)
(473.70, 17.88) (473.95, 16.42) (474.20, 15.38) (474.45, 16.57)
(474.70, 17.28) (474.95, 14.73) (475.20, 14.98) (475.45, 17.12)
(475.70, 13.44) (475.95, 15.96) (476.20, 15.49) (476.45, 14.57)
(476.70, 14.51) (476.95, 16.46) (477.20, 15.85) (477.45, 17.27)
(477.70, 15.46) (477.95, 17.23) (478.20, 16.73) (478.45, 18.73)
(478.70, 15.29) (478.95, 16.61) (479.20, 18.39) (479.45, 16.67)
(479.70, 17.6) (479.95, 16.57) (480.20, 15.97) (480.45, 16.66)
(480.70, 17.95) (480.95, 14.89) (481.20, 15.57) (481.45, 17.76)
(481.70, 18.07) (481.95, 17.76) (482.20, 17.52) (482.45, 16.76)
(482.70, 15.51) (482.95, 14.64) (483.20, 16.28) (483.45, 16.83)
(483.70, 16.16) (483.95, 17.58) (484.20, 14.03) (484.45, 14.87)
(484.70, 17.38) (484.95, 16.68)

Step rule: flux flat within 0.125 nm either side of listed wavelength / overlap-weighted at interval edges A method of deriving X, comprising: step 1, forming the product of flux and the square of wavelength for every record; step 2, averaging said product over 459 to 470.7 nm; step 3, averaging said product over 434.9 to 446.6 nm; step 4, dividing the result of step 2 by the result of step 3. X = 1.23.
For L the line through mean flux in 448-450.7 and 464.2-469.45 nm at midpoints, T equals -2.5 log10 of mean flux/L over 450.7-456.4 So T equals 0.02 mag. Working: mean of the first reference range 15.7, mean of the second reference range 15.3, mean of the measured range 15.3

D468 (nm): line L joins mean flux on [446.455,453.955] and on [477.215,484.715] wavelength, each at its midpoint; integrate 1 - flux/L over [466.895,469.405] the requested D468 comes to 0.15 nm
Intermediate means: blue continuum 15.4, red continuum 16.6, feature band 15.1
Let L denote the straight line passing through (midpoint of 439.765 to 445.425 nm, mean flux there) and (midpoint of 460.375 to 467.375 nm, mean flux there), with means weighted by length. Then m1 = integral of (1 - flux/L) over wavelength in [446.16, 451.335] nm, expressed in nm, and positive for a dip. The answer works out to -0.50 nm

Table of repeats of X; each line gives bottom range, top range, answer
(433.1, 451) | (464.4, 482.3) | 1.28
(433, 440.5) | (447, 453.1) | 1.21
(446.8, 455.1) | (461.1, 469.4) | 1.06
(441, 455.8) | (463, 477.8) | 1.14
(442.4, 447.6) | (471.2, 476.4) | 1.25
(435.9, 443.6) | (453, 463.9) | 1.21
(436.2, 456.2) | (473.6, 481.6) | 1.28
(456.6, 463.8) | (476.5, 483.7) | 1.16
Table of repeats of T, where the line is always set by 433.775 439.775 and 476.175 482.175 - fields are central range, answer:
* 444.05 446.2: 0.021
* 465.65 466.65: -0.032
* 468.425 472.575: 0.033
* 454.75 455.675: -0.045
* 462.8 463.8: 0.015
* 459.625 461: 0.011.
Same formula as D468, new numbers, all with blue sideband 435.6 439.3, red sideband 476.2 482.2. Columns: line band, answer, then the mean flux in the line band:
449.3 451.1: -0.211 nm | 16.5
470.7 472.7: 0.075 nm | 15.5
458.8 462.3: -0.027 nm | 15.5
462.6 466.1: 0.104 nm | 15.2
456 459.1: -0.139 nm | 15.9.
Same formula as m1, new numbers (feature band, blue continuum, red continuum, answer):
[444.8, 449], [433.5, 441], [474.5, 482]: -0.15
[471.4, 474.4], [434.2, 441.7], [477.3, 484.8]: 0.06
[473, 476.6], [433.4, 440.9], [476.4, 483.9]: 0.09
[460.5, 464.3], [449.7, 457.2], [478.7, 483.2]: 0.20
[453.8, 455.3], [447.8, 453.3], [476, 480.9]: 0.01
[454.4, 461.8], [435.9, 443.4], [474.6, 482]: -0.30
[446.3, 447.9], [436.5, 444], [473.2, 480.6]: -0.08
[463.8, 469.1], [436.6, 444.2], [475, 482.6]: 0.13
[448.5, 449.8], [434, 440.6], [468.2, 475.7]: -0.12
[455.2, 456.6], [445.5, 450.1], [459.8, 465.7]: -0.02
